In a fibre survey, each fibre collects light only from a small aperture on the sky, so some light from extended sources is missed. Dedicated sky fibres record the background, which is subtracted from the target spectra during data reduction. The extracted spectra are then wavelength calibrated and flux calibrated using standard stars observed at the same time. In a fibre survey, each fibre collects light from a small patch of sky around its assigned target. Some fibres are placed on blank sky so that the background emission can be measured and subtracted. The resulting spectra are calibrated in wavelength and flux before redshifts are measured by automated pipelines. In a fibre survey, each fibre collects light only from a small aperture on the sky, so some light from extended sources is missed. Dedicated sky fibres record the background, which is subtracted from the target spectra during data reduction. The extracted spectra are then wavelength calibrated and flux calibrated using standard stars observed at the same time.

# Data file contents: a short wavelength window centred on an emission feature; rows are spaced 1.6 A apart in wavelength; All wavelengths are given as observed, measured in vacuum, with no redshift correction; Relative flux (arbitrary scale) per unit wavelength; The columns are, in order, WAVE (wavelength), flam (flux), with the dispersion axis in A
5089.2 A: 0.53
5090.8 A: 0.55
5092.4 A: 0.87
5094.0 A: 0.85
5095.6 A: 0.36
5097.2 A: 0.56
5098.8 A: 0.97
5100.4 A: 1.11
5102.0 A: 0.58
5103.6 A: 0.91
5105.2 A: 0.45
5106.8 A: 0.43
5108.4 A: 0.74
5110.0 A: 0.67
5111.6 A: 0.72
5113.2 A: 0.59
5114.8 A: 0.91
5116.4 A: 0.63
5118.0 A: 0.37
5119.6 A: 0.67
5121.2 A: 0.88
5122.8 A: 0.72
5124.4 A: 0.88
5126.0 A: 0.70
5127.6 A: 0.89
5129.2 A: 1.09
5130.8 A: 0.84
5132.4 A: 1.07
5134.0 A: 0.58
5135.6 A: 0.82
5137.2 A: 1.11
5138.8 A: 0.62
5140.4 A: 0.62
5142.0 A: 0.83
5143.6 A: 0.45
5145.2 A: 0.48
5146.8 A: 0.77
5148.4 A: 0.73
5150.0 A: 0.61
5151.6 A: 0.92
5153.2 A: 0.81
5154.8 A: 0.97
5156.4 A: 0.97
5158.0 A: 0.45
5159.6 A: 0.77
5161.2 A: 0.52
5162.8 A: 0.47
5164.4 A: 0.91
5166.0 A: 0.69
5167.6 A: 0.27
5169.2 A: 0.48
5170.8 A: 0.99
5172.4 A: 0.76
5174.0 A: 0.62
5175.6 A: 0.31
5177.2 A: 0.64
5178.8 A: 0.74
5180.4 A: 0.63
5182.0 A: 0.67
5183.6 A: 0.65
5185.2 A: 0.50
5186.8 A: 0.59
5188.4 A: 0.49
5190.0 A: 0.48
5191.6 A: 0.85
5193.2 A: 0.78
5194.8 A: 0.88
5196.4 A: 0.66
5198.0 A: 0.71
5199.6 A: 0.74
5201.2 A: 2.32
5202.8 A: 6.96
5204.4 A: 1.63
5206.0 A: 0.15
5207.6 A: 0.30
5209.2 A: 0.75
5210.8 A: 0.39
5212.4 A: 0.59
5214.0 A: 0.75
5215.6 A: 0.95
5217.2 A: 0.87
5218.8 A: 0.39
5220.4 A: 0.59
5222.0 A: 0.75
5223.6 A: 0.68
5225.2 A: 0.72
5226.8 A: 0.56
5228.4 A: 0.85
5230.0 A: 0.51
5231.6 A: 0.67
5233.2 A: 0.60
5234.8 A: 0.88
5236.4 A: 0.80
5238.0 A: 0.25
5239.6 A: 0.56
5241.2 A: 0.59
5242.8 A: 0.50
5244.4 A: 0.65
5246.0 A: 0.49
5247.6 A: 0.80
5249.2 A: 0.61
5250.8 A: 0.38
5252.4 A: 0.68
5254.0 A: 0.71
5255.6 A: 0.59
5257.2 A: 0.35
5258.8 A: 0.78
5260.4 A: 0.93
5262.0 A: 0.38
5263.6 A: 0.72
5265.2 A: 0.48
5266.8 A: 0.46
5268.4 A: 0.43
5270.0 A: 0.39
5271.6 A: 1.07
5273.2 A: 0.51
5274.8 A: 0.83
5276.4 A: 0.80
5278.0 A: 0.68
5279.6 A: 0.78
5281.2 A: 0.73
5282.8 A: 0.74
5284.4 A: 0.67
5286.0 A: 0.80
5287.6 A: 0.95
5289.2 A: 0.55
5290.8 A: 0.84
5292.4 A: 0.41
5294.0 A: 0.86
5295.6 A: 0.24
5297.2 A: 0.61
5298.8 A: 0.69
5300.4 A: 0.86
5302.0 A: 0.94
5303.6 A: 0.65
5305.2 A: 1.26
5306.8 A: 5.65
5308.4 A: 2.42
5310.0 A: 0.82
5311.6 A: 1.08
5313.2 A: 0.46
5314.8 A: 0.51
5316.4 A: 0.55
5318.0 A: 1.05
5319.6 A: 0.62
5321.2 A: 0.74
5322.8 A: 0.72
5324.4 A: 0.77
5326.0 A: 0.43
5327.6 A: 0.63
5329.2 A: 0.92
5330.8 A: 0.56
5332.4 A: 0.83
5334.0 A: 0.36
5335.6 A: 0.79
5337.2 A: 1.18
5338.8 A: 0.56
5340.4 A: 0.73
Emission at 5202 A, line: H-beta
